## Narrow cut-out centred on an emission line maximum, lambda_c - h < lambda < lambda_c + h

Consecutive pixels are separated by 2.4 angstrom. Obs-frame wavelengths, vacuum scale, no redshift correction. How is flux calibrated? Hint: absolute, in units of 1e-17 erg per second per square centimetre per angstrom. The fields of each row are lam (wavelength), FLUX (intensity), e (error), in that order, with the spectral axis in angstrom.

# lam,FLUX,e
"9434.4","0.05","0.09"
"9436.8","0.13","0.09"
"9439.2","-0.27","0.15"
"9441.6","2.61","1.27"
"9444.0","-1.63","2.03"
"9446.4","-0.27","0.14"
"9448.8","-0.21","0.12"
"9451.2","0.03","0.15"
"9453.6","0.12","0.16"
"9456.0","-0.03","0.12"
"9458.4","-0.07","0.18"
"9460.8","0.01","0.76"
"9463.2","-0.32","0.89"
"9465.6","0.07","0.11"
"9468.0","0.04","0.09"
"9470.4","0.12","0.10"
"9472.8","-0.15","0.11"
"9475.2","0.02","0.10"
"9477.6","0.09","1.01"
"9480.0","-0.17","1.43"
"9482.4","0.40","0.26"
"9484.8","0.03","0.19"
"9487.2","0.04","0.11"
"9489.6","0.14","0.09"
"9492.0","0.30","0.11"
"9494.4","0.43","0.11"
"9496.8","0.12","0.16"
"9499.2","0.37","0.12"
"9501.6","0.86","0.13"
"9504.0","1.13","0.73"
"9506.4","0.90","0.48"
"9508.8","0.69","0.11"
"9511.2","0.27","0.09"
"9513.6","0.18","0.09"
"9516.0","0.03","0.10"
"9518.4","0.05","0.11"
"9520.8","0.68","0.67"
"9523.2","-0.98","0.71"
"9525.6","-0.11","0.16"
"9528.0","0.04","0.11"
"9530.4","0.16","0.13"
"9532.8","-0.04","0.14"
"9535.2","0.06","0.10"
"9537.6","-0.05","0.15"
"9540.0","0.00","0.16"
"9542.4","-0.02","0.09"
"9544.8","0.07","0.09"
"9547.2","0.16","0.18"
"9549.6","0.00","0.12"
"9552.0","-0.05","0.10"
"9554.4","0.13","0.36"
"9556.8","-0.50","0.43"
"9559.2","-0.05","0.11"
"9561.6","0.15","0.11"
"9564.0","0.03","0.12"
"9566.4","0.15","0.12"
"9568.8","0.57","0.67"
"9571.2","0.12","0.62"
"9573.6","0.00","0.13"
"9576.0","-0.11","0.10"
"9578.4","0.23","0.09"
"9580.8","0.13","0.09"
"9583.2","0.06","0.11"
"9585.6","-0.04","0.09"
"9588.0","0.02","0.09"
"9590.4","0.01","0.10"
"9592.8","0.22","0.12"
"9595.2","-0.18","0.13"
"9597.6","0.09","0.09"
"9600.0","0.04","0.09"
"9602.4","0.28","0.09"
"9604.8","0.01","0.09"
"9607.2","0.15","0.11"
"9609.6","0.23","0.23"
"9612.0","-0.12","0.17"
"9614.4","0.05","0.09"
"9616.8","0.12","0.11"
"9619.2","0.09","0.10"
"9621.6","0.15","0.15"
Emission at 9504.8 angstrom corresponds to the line [O III]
